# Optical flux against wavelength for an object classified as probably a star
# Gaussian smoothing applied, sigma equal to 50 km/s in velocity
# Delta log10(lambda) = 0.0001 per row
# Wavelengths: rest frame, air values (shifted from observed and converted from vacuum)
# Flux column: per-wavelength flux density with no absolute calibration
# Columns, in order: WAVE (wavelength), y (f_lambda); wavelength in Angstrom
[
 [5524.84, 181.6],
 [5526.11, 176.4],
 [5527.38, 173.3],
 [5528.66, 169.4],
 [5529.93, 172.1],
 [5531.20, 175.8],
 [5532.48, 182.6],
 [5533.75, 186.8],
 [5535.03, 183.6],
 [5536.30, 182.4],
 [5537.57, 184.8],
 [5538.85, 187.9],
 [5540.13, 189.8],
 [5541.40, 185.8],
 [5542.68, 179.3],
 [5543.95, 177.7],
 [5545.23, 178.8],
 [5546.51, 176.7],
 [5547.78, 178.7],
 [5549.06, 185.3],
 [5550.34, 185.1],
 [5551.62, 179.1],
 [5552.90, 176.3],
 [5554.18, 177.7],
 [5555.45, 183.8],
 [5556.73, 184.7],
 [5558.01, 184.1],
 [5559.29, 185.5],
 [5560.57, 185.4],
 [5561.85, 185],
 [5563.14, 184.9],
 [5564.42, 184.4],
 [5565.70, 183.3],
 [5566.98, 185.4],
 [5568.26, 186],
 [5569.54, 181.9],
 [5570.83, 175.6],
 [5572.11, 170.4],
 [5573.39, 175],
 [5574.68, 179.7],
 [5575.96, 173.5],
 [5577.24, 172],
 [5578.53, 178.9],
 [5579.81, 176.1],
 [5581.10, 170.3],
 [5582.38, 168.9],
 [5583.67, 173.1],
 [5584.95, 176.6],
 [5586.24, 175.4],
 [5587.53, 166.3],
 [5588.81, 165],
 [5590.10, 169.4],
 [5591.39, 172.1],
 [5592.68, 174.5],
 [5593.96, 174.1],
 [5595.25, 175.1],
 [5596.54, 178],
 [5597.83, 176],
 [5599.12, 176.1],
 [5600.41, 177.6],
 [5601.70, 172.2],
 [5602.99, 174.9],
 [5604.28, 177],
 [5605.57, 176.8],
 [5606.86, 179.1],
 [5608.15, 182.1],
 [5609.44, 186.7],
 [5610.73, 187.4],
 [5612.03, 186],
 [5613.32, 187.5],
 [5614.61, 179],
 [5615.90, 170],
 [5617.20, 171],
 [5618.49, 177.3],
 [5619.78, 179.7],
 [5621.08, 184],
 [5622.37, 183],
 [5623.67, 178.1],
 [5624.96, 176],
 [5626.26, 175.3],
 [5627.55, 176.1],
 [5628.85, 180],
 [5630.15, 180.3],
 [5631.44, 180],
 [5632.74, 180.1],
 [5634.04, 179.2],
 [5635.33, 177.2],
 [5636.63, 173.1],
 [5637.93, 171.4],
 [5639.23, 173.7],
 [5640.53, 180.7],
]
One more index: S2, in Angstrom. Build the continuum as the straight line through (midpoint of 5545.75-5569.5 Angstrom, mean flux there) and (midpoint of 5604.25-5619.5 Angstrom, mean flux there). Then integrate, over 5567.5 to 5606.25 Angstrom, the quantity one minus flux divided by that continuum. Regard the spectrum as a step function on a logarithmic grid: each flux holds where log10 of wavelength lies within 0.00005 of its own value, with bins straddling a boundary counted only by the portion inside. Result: 1.4 Angstrom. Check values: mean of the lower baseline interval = 183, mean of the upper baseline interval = 180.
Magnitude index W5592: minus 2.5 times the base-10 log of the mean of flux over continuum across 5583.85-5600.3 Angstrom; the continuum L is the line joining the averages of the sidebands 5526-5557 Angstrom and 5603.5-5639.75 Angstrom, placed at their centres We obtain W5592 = 0.04 mag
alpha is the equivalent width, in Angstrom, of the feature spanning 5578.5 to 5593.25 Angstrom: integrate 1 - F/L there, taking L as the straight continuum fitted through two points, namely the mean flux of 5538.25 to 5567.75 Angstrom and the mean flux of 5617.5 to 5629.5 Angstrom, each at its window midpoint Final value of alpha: 0.73 Angstrom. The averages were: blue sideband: 183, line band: 172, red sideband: 179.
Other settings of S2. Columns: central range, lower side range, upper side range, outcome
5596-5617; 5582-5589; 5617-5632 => -0.44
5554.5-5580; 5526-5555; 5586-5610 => -0.41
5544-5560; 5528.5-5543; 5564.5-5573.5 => 0.01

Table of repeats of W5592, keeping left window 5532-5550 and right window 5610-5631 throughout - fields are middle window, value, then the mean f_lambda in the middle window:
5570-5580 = 0.04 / 175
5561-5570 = -0.02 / 184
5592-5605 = 0.03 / 176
